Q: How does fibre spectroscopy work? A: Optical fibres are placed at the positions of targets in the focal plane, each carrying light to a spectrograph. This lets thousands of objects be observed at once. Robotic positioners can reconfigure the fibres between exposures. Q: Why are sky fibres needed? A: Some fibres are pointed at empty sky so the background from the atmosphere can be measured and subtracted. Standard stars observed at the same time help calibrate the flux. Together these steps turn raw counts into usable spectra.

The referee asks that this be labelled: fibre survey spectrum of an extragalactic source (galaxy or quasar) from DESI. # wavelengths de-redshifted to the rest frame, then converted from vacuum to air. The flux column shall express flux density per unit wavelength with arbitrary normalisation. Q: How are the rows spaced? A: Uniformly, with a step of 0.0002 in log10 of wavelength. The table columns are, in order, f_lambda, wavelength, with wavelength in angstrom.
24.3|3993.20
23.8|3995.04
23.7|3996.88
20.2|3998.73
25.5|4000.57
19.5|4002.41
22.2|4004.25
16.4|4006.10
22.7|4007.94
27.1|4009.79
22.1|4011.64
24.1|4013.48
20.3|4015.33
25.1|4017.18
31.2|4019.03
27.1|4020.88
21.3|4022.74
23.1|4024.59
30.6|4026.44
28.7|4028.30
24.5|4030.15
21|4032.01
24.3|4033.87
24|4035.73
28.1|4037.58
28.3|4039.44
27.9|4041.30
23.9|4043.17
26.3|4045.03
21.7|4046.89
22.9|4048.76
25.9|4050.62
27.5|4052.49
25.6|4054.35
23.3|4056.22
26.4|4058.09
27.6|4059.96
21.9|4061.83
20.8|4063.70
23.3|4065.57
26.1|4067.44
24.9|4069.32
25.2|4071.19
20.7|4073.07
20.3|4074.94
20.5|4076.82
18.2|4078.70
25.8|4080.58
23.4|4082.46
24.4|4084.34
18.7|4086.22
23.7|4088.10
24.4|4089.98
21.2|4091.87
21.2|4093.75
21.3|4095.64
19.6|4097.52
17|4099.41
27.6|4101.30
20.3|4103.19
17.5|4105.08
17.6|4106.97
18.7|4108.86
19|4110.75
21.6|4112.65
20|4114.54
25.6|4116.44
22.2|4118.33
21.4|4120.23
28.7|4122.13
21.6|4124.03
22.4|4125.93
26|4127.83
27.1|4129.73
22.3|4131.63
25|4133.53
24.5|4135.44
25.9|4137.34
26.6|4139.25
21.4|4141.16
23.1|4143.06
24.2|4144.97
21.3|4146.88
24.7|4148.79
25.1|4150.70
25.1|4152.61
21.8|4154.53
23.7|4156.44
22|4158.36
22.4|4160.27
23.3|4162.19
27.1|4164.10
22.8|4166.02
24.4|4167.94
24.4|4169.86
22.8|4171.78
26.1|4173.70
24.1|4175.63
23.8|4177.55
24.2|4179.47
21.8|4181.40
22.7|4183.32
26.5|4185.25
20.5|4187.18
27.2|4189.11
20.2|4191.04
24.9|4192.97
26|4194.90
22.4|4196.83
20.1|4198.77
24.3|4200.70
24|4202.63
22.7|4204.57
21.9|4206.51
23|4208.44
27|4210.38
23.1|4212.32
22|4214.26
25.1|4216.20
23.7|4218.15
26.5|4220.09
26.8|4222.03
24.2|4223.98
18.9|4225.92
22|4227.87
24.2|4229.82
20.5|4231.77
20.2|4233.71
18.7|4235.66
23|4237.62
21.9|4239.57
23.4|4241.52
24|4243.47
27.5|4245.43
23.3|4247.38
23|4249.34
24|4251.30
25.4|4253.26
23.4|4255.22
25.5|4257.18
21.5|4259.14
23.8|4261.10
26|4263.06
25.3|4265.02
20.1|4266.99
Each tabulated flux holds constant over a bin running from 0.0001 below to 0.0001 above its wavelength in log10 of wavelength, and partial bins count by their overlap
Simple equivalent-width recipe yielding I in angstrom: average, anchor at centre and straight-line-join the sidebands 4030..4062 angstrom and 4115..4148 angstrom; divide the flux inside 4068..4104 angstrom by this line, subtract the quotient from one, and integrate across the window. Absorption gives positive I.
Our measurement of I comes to 3.73 angstrom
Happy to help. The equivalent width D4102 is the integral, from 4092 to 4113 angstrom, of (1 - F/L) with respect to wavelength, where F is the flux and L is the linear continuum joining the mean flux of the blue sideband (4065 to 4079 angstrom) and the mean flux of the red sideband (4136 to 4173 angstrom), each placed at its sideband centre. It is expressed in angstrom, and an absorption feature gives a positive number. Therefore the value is 2.6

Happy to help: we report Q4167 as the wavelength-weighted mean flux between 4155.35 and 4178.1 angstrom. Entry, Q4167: 23.9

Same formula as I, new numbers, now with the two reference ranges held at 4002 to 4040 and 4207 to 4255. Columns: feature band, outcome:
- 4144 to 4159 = 0.2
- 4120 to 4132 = -0.3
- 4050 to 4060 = -0.7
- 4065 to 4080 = 1.1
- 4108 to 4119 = 1.3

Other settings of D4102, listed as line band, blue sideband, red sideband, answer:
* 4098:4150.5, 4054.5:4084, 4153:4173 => 1.62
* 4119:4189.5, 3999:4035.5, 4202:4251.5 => -1.43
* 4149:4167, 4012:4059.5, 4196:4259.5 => 0.20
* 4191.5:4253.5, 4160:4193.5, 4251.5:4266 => 2.17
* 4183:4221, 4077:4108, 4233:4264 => -1.48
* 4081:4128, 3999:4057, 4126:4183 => 4.72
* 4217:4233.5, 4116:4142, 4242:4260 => 0.67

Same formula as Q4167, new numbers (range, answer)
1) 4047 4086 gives 23.6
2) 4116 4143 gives 24.3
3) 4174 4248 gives 23.3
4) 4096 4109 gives 19.9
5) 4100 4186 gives 23.3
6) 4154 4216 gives 23.6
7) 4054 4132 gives 22.5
